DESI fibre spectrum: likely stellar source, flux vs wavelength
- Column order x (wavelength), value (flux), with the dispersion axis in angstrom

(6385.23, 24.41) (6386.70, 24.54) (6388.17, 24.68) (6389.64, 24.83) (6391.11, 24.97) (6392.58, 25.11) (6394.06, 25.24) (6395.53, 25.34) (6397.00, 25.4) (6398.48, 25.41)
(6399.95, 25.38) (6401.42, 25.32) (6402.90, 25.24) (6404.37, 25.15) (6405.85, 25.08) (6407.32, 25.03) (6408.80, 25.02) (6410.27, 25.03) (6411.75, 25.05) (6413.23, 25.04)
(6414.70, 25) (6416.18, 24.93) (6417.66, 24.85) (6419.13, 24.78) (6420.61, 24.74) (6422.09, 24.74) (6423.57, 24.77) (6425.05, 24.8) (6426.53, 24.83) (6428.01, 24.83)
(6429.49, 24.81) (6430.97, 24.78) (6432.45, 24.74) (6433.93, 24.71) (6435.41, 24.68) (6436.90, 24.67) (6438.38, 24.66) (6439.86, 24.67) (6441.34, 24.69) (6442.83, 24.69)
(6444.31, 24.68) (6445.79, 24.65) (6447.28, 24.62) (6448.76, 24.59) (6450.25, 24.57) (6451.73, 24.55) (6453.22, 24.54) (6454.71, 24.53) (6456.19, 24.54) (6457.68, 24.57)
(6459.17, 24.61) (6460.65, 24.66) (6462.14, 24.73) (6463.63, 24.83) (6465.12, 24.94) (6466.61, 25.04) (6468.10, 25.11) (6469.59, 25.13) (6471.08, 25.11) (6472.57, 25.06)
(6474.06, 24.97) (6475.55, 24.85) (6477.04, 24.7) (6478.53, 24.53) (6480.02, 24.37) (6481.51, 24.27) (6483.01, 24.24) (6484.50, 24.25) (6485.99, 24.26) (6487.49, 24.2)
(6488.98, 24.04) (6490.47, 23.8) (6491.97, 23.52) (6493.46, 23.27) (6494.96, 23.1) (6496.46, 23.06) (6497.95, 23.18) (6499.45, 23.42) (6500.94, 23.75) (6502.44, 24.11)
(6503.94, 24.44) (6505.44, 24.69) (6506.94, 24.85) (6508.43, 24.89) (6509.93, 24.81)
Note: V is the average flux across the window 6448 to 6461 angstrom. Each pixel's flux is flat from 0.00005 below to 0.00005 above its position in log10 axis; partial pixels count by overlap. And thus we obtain 24.6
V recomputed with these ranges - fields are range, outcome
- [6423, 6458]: 24.7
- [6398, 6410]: 25.2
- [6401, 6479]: 24.8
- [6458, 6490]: 24.7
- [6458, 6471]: 24.9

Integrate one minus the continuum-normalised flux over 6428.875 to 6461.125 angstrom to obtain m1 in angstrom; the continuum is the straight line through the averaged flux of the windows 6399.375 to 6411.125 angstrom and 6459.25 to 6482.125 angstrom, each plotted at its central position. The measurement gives 0.4 angstrom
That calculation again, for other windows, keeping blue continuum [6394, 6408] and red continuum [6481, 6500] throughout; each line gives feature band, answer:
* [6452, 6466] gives -0.2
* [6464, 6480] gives -0.6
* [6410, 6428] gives 0.1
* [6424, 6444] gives 0.0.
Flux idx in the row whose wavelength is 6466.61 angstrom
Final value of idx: 25.04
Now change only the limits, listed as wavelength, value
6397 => 25.4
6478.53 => 24.53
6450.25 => 24.57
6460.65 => 24.66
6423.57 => 24.77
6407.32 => 25.03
